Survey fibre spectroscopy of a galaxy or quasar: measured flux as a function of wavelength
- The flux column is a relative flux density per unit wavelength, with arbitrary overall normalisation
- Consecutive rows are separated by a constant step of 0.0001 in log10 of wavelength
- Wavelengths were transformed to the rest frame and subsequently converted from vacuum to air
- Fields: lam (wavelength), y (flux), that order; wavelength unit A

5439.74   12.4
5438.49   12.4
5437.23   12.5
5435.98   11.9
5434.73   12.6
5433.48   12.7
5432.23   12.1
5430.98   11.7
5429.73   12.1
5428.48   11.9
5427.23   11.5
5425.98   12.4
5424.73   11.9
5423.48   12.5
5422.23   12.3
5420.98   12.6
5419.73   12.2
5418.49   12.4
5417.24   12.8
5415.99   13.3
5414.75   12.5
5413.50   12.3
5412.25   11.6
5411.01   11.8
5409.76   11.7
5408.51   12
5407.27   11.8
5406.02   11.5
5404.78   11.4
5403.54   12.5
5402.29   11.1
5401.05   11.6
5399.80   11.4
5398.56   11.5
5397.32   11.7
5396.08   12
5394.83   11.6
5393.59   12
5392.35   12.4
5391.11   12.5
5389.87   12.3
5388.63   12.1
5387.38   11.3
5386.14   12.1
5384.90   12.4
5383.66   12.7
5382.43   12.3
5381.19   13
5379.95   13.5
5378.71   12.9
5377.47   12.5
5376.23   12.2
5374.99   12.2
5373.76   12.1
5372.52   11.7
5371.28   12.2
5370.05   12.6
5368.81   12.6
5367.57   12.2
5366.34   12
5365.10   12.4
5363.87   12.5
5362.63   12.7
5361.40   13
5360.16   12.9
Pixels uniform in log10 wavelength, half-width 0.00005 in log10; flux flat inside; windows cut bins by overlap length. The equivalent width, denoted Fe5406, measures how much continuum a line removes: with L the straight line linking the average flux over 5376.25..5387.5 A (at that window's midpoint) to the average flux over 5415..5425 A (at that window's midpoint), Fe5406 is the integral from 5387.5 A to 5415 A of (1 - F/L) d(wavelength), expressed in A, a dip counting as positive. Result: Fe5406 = 1.5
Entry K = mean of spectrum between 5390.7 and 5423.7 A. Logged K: 12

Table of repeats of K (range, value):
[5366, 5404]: 12.2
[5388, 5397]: 12.1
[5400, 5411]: 11.7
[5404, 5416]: 11.9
